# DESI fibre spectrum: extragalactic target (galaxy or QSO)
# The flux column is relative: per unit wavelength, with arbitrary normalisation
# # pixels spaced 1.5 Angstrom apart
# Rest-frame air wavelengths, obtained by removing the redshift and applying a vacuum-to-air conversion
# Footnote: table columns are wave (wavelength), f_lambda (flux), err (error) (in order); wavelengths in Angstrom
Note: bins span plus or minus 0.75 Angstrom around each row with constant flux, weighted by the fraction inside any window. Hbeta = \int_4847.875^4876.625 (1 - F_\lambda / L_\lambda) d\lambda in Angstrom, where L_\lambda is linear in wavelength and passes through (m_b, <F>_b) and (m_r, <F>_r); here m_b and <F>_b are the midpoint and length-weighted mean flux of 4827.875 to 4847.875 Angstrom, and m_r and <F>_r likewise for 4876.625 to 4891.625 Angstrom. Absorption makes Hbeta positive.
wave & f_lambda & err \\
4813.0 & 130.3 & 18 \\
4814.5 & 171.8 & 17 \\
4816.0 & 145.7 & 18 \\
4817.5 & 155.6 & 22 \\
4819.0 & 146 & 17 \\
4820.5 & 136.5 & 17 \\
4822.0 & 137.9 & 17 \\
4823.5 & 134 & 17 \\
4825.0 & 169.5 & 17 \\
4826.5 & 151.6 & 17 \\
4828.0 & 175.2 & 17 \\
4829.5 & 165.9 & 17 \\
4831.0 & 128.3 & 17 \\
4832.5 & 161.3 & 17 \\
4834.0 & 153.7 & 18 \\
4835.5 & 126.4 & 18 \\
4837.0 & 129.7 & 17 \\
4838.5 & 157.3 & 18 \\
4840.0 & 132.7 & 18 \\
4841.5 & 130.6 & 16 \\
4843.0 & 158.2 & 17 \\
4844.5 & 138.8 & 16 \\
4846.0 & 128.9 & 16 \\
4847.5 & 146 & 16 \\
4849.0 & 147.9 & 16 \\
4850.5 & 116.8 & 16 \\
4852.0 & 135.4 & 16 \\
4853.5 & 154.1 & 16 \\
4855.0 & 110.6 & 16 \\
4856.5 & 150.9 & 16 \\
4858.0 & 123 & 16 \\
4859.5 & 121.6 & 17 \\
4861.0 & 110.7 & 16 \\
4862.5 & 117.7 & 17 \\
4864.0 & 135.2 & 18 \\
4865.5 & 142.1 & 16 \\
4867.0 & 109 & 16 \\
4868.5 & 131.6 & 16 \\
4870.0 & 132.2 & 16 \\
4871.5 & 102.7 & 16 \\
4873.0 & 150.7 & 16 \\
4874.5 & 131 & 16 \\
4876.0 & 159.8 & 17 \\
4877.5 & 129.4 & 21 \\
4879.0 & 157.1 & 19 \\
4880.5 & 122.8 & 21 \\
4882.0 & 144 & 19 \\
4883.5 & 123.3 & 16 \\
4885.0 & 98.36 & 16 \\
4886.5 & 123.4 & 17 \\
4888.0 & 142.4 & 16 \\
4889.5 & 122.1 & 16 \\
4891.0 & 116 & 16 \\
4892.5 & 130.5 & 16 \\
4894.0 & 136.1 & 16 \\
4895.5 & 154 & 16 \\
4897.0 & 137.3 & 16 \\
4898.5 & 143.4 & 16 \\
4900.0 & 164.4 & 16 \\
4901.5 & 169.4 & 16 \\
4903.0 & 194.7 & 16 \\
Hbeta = 1.1 Angstrom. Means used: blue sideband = 144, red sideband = 128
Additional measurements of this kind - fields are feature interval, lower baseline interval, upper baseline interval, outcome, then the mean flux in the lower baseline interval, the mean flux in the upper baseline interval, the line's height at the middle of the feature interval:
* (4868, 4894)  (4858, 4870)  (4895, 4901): 1.2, 124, 150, 137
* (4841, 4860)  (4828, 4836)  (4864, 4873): 0.4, 150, 127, 138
